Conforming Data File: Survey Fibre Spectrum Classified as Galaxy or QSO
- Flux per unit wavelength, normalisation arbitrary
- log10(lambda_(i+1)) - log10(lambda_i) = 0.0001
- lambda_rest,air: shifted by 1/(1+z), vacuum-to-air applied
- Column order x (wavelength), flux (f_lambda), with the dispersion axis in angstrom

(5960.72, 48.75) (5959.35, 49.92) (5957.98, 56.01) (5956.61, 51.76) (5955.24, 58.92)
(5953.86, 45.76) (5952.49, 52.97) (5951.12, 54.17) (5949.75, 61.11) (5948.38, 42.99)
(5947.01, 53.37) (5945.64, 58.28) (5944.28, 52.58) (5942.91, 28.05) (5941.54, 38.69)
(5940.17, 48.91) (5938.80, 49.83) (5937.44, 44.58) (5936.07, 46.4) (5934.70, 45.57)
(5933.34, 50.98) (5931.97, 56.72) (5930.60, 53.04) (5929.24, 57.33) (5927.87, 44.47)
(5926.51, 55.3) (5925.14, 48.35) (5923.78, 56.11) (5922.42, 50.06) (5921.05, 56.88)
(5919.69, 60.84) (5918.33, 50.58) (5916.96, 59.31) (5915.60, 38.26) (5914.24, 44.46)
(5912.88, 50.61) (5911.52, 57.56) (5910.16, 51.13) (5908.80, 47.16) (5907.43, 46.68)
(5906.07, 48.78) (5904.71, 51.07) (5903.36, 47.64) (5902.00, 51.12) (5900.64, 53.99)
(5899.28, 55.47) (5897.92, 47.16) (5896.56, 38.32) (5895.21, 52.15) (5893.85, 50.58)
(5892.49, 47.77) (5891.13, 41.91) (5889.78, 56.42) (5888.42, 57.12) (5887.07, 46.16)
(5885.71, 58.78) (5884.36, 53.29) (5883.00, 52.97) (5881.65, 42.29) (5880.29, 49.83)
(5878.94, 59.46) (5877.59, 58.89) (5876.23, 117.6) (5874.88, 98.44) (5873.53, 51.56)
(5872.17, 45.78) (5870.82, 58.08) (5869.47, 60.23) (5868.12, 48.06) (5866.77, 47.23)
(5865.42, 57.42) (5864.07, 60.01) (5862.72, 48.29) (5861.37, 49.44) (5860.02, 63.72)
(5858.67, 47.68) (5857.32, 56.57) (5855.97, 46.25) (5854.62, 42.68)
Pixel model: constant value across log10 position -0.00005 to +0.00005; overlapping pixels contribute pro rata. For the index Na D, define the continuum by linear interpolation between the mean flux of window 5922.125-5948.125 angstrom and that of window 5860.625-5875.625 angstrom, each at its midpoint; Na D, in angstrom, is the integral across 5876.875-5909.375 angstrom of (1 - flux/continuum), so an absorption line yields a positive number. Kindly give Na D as 2.11 angstrom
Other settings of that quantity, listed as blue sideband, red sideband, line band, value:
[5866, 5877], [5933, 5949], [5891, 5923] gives 3.2 angstrom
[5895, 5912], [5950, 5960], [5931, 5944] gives 1.5 angstrom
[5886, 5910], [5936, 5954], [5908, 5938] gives -1.3 angstrom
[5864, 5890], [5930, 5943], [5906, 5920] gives 0.4 angstrom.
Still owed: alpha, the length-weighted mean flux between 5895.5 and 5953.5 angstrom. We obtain 50.2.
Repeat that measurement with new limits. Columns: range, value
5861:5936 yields 53.5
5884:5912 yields 50.4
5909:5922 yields 52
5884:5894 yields 51.5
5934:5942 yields 45.9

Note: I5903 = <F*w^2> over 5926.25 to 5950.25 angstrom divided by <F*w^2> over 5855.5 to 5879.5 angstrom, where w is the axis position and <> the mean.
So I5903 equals 0.8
